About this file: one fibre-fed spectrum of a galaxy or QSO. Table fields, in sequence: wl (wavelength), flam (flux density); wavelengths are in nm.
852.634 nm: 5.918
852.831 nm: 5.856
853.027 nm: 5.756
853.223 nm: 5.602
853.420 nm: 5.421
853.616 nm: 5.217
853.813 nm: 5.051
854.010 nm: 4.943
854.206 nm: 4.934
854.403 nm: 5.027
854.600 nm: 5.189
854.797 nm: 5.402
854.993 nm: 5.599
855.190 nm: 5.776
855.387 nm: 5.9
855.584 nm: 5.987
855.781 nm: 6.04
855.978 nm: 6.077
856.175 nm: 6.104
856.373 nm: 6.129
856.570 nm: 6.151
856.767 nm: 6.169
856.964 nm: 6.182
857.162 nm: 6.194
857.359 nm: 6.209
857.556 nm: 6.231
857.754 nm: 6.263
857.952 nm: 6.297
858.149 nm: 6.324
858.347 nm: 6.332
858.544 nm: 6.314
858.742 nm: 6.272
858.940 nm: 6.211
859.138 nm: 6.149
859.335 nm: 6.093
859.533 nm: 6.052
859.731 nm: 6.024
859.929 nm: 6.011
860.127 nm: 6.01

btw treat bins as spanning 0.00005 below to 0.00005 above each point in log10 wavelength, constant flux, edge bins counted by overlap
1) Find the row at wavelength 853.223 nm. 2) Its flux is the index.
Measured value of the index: 5.602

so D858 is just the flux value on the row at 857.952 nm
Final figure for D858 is 6.297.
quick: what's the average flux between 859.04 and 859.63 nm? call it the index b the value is 6.11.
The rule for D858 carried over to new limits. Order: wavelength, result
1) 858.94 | 6.211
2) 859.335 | 6.093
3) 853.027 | 5.756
